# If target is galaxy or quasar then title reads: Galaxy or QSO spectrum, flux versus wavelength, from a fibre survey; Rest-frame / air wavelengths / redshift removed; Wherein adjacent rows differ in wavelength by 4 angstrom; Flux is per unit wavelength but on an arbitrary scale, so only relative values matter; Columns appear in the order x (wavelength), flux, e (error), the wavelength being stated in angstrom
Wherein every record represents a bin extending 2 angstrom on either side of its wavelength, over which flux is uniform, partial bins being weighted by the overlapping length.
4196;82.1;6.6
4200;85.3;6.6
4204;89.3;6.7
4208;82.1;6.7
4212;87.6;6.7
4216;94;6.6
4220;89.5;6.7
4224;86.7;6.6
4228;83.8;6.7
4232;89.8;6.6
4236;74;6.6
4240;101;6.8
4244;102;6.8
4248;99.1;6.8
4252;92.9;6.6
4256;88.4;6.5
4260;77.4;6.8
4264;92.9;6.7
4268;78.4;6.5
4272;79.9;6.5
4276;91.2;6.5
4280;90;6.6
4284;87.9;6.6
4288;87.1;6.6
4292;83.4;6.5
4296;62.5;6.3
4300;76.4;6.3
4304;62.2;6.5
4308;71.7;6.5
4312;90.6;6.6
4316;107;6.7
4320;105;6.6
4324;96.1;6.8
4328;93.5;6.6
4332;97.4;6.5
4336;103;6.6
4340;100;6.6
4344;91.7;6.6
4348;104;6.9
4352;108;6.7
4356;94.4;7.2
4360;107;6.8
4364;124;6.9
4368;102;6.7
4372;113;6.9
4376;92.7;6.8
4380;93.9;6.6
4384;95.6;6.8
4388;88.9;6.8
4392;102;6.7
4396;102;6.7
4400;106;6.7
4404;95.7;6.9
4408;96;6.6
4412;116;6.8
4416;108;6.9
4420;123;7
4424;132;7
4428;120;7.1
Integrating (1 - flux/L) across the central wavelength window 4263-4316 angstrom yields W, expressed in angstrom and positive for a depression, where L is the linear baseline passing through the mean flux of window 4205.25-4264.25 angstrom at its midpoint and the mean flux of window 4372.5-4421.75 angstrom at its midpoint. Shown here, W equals 6.6 angstrom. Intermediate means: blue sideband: 89.3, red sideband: 102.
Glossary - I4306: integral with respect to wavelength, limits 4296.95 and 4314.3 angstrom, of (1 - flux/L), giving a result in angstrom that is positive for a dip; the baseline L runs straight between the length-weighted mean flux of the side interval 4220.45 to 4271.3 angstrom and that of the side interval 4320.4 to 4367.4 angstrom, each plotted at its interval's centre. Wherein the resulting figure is 3.90 angstrom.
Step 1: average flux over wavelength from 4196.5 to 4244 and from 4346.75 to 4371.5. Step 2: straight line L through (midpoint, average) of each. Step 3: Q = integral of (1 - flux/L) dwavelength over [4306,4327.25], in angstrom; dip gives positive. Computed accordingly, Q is 1.5 angstrom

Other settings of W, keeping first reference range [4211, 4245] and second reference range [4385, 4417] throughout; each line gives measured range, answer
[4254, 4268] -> 1.0 angstrom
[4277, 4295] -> 1.5 angstrom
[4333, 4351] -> -0.5 angstrom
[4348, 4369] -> -1.8 angstrom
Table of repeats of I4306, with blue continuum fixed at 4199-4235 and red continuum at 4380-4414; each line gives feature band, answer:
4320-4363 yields -1.9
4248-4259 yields -0.1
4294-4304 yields 2.7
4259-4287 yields 1.7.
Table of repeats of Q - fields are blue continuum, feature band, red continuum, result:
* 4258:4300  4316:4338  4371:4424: -2.1 angstrom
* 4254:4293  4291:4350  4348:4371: 4.8 angstrom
